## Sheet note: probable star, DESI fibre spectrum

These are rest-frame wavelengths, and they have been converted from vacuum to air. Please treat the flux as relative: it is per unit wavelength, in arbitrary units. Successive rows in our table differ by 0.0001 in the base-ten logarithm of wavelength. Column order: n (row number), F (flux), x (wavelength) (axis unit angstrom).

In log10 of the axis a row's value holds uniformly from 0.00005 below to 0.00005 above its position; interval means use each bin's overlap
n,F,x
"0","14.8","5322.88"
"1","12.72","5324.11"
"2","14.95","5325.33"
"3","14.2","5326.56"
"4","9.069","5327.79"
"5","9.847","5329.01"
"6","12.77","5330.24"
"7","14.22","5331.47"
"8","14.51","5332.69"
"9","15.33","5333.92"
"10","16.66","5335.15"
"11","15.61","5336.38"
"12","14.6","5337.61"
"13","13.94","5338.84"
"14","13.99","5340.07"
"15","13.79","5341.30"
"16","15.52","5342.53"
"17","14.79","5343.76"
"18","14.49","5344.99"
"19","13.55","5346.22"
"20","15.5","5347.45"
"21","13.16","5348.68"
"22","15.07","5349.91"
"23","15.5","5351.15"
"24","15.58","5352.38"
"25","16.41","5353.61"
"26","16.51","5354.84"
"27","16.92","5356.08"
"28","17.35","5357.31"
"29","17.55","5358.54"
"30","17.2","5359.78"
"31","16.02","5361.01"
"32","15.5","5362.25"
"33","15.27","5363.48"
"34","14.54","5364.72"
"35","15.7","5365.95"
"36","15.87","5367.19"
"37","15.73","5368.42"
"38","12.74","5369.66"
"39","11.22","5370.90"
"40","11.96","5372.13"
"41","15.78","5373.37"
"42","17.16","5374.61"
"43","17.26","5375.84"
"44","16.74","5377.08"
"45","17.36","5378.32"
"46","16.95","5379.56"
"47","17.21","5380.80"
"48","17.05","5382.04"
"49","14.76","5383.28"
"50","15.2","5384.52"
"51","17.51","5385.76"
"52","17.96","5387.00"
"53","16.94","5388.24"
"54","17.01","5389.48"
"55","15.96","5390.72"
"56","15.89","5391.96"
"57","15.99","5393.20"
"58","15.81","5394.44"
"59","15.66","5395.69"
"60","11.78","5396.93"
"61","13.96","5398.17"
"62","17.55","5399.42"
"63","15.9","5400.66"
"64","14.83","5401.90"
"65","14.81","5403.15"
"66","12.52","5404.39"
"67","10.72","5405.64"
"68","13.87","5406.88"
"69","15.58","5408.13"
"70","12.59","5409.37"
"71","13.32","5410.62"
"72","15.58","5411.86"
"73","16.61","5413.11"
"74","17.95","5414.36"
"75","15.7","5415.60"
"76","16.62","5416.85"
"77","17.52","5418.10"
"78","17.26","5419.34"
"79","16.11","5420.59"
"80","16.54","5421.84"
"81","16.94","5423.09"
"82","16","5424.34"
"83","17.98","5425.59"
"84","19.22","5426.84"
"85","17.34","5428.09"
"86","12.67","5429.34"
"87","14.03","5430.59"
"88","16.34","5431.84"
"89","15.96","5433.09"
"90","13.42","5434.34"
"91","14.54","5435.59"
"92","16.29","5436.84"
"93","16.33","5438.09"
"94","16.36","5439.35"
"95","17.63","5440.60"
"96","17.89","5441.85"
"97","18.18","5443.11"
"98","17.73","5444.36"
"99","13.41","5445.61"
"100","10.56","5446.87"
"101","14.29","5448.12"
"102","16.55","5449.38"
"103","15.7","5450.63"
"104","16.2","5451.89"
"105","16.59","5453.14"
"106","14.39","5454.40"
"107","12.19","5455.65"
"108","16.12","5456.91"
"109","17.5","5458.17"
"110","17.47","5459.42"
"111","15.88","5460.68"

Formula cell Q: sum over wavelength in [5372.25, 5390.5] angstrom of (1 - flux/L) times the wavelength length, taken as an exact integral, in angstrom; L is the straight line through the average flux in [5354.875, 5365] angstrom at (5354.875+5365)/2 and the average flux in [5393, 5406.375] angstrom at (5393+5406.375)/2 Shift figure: -1.6 angstrom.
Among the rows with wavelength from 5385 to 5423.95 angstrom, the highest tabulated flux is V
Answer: 17.96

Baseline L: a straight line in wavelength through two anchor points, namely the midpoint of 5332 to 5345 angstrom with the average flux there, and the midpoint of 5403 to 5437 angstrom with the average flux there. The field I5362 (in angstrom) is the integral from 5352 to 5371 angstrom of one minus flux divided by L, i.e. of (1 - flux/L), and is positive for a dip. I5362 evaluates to -0.91 angstrom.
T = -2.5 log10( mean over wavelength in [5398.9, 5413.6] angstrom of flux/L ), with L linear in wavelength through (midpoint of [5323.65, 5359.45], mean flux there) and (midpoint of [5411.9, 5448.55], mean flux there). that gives 0.09 mag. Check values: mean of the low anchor 14.7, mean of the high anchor 16.1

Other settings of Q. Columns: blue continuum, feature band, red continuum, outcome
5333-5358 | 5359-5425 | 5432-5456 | -1.0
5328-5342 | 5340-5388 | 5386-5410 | -3.8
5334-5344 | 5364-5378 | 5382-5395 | 0.7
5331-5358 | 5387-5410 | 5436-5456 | 0.7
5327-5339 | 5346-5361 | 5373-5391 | -1.0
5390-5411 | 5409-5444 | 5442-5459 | -2.8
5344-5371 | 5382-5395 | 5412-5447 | -0.5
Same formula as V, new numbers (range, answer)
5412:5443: 19.22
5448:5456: 16.59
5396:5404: 17.55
